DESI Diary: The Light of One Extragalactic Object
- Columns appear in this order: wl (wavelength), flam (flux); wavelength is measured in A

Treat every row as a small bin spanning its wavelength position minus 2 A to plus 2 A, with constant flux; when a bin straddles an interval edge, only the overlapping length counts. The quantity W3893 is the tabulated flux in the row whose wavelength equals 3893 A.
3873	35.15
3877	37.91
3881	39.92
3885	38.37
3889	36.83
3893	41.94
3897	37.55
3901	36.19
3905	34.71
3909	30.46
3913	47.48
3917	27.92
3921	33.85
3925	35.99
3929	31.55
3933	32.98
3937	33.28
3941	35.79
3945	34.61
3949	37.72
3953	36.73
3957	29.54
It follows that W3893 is 41.94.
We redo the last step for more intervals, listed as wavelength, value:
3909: 30.46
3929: 31.55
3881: 39.92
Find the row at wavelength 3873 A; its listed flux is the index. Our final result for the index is 35.15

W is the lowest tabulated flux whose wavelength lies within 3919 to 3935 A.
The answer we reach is 31.55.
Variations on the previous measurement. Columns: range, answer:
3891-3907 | 34.71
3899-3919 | 27.92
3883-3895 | 36.83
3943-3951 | 34.61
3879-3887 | 38.37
